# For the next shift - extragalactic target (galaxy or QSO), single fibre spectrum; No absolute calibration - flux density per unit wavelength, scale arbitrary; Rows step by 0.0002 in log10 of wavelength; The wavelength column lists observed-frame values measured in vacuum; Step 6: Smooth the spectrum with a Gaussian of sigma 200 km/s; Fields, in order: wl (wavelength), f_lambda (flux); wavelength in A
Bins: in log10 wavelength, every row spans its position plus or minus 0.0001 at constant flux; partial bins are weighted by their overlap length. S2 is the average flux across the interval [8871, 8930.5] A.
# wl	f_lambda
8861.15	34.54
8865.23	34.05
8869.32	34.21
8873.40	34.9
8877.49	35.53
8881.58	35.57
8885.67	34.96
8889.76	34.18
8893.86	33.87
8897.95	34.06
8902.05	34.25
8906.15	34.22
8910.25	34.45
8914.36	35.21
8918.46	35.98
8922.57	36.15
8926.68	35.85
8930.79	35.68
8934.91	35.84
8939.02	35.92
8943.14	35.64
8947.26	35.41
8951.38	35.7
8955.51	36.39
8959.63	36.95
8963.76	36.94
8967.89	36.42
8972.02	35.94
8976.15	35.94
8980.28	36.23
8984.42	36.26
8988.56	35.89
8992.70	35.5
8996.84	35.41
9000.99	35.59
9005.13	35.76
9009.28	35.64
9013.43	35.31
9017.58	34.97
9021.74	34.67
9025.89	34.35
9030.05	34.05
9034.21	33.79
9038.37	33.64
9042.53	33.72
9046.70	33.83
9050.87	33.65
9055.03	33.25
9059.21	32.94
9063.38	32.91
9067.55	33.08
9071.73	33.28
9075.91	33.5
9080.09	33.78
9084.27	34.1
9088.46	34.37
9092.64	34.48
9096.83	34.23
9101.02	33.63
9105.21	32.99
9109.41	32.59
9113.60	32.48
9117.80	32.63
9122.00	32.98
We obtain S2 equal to 35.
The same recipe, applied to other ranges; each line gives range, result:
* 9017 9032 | 34.5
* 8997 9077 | 34.1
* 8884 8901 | 34.3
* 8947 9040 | 35.5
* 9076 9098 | 34.1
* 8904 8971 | 35.8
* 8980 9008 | 35.8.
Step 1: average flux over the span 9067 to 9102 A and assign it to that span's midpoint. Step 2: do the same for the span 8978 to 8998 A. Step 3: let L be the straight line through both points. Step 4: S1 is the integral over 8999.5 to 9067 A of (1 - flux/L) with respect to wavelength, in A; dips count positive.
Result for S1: 1.4 A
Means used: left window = 35.9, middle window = 34.2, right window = 33.9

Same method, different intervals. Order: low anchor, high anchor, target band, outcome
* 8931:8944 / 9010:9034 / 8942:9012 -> -1.43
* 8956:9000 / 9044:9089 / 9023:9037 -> 0.20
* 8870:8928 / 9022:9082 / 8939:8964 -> -1.19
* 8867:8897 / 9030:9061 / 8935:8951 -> -0.65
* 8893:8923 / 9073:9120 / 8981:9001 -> -0.92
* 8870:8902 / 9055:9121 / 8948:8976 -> -1.74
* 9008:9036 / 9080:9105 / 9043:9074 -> 0.94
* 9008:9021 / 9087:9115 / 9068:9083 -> 0.24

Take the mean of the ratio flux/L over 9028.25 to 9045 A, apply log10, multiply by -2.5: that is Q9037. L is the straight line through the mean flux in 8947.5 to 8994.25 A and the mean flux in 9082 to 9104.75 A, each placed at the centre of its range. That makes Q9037 0.04 mag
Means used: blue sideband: 36.2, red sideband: 34.1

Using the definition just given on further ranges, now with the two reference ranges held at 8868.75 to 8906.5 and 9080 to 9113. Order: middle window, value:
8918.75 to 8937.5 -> -0.04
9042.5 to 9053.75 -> 0.01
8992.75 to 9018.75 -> -0.04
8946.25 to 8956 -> -0.04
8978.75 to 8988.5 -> -0.06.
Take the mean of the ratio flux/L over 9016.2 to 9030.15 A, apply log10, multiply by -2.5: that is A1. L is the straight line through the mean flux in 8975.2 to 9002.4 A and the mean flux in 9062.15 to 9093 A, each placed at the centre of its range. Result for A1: 0.01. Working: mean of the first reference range 35.8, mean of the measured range 34.5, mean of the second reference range 33.7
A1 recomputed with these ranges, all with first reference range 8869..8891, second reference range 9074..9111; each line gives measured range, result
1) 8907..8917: -0.001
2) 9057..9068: 0.031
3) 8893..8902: 0.026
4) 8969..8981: -0.050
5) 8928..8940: -0.035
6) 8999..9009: -0.044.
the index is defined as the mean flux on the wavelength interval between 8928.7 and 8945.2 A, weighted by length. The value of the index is 35.8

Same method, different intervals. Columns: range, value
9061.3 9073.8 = 33.1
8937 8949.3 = 35.6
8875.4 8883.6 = 35.5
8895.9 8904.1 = 34.2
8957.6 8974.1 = 36.6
